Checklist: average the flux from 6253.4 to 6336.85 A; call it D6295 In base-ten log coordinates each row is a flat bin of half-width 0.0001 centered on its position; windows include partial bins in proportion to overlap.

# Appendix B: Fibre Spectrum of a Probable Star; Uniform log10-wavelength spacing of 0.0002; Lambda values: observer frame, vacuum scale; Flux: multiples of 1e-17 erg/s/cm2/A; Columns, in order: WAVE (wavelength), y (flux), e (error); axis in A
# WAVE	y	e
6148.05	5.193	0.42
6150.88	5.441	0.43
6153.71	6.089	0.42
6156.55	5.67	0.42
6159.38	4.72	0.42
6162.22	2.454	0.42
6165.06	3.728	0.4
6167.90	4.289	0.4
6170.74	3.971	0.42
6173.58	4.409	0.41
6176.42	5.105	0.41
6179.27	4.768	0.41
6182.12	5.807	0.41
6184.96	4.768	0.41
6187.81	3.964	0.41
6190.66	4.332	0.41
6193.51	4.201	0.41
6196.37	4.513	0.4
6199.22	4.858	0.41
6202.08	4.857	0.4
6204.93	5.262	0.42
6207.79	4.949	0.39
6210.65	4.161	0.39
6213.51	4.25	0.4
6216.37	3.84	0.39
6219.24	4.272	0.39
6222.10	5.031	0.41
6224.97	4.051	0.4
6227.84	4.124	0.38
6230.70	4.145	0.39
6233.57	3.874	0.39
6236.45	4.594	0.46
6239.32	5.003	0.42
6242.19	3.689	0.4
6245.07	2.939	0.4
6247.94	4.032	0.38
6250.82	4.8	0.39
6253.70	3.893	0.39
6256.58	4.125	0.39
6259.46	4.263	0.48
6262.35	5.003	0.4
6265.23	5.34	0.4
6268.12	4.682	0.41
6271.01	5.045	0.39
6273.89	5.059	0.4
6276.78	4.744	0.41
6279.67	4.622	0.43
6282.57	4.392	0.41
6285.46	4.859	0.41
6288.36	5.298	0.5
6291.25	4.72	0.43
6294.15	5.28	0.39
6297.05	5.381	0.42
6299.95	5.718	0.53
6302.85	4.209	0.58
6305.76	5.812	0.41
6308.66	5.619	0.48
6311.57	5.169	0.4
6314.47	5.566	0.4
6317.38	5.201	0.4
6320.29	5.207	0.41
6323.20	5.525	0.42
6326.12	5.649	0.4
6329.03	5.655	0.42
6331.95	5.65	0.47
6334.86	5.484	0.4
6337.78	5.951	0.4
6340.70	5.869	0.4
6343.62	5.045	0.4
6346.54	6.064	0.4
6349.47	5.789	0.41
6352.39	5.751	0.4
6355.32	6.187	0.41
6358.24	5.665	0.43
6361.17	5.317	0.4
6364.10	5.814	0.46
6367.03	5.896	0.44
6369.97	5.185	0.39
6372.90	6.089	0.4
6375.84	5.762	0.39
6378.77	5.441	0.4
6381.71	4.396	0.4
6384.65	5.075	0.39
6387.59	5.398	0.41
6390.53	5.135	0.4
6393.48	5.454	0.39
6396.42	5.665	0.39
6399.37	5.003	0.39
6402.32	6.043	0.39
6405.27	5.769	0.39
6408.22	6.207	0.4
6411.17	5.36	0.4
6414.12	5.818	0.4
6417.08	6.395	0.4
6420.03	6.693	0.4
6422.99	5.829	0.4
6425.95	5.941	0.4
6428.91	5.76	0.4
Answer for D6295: 5.1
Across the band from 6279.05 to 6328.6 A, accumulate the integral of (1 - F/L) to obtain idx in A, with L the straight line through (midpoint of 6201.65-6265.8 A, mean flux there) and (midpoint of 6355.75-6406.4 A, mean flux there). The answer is -3.2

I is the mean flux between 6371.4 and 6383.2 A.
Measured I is 5.42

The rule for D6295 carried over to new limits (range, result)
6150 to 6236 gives 4.52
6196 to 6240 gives 4.48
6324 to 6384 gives 5.62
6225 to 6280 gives 4.41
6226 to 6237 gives 4.15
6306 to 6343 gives 5.54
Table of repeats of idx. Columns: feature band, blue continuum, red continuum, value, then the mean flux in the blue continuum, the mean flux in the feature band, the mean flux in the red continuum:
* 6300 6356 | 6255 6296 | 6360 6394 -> -4.5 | 4.82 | 5.54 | 5.41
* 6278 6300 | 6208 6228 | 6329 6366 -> 0.4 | 4.3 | 4.99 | 5.72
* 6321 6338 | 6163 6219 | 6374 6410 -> -1.5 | 4.5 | 5.61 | 5.45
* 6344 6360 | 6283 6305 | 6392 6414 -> -1.3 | 5.06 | 5.82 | 5.65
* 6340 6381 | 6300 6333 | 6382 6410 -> -1.8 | 5.4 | 5.68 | 5.48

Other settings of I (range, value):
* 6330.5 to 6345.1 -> 5.6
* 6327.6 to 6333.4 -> 5.65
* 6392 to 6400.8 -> 5.37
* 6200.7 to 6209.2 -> 5.03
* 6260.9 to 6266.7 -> 5.16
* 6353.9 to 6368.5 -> 5.78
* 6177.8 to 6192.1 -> 4.73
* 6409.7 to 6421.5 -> 6.07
